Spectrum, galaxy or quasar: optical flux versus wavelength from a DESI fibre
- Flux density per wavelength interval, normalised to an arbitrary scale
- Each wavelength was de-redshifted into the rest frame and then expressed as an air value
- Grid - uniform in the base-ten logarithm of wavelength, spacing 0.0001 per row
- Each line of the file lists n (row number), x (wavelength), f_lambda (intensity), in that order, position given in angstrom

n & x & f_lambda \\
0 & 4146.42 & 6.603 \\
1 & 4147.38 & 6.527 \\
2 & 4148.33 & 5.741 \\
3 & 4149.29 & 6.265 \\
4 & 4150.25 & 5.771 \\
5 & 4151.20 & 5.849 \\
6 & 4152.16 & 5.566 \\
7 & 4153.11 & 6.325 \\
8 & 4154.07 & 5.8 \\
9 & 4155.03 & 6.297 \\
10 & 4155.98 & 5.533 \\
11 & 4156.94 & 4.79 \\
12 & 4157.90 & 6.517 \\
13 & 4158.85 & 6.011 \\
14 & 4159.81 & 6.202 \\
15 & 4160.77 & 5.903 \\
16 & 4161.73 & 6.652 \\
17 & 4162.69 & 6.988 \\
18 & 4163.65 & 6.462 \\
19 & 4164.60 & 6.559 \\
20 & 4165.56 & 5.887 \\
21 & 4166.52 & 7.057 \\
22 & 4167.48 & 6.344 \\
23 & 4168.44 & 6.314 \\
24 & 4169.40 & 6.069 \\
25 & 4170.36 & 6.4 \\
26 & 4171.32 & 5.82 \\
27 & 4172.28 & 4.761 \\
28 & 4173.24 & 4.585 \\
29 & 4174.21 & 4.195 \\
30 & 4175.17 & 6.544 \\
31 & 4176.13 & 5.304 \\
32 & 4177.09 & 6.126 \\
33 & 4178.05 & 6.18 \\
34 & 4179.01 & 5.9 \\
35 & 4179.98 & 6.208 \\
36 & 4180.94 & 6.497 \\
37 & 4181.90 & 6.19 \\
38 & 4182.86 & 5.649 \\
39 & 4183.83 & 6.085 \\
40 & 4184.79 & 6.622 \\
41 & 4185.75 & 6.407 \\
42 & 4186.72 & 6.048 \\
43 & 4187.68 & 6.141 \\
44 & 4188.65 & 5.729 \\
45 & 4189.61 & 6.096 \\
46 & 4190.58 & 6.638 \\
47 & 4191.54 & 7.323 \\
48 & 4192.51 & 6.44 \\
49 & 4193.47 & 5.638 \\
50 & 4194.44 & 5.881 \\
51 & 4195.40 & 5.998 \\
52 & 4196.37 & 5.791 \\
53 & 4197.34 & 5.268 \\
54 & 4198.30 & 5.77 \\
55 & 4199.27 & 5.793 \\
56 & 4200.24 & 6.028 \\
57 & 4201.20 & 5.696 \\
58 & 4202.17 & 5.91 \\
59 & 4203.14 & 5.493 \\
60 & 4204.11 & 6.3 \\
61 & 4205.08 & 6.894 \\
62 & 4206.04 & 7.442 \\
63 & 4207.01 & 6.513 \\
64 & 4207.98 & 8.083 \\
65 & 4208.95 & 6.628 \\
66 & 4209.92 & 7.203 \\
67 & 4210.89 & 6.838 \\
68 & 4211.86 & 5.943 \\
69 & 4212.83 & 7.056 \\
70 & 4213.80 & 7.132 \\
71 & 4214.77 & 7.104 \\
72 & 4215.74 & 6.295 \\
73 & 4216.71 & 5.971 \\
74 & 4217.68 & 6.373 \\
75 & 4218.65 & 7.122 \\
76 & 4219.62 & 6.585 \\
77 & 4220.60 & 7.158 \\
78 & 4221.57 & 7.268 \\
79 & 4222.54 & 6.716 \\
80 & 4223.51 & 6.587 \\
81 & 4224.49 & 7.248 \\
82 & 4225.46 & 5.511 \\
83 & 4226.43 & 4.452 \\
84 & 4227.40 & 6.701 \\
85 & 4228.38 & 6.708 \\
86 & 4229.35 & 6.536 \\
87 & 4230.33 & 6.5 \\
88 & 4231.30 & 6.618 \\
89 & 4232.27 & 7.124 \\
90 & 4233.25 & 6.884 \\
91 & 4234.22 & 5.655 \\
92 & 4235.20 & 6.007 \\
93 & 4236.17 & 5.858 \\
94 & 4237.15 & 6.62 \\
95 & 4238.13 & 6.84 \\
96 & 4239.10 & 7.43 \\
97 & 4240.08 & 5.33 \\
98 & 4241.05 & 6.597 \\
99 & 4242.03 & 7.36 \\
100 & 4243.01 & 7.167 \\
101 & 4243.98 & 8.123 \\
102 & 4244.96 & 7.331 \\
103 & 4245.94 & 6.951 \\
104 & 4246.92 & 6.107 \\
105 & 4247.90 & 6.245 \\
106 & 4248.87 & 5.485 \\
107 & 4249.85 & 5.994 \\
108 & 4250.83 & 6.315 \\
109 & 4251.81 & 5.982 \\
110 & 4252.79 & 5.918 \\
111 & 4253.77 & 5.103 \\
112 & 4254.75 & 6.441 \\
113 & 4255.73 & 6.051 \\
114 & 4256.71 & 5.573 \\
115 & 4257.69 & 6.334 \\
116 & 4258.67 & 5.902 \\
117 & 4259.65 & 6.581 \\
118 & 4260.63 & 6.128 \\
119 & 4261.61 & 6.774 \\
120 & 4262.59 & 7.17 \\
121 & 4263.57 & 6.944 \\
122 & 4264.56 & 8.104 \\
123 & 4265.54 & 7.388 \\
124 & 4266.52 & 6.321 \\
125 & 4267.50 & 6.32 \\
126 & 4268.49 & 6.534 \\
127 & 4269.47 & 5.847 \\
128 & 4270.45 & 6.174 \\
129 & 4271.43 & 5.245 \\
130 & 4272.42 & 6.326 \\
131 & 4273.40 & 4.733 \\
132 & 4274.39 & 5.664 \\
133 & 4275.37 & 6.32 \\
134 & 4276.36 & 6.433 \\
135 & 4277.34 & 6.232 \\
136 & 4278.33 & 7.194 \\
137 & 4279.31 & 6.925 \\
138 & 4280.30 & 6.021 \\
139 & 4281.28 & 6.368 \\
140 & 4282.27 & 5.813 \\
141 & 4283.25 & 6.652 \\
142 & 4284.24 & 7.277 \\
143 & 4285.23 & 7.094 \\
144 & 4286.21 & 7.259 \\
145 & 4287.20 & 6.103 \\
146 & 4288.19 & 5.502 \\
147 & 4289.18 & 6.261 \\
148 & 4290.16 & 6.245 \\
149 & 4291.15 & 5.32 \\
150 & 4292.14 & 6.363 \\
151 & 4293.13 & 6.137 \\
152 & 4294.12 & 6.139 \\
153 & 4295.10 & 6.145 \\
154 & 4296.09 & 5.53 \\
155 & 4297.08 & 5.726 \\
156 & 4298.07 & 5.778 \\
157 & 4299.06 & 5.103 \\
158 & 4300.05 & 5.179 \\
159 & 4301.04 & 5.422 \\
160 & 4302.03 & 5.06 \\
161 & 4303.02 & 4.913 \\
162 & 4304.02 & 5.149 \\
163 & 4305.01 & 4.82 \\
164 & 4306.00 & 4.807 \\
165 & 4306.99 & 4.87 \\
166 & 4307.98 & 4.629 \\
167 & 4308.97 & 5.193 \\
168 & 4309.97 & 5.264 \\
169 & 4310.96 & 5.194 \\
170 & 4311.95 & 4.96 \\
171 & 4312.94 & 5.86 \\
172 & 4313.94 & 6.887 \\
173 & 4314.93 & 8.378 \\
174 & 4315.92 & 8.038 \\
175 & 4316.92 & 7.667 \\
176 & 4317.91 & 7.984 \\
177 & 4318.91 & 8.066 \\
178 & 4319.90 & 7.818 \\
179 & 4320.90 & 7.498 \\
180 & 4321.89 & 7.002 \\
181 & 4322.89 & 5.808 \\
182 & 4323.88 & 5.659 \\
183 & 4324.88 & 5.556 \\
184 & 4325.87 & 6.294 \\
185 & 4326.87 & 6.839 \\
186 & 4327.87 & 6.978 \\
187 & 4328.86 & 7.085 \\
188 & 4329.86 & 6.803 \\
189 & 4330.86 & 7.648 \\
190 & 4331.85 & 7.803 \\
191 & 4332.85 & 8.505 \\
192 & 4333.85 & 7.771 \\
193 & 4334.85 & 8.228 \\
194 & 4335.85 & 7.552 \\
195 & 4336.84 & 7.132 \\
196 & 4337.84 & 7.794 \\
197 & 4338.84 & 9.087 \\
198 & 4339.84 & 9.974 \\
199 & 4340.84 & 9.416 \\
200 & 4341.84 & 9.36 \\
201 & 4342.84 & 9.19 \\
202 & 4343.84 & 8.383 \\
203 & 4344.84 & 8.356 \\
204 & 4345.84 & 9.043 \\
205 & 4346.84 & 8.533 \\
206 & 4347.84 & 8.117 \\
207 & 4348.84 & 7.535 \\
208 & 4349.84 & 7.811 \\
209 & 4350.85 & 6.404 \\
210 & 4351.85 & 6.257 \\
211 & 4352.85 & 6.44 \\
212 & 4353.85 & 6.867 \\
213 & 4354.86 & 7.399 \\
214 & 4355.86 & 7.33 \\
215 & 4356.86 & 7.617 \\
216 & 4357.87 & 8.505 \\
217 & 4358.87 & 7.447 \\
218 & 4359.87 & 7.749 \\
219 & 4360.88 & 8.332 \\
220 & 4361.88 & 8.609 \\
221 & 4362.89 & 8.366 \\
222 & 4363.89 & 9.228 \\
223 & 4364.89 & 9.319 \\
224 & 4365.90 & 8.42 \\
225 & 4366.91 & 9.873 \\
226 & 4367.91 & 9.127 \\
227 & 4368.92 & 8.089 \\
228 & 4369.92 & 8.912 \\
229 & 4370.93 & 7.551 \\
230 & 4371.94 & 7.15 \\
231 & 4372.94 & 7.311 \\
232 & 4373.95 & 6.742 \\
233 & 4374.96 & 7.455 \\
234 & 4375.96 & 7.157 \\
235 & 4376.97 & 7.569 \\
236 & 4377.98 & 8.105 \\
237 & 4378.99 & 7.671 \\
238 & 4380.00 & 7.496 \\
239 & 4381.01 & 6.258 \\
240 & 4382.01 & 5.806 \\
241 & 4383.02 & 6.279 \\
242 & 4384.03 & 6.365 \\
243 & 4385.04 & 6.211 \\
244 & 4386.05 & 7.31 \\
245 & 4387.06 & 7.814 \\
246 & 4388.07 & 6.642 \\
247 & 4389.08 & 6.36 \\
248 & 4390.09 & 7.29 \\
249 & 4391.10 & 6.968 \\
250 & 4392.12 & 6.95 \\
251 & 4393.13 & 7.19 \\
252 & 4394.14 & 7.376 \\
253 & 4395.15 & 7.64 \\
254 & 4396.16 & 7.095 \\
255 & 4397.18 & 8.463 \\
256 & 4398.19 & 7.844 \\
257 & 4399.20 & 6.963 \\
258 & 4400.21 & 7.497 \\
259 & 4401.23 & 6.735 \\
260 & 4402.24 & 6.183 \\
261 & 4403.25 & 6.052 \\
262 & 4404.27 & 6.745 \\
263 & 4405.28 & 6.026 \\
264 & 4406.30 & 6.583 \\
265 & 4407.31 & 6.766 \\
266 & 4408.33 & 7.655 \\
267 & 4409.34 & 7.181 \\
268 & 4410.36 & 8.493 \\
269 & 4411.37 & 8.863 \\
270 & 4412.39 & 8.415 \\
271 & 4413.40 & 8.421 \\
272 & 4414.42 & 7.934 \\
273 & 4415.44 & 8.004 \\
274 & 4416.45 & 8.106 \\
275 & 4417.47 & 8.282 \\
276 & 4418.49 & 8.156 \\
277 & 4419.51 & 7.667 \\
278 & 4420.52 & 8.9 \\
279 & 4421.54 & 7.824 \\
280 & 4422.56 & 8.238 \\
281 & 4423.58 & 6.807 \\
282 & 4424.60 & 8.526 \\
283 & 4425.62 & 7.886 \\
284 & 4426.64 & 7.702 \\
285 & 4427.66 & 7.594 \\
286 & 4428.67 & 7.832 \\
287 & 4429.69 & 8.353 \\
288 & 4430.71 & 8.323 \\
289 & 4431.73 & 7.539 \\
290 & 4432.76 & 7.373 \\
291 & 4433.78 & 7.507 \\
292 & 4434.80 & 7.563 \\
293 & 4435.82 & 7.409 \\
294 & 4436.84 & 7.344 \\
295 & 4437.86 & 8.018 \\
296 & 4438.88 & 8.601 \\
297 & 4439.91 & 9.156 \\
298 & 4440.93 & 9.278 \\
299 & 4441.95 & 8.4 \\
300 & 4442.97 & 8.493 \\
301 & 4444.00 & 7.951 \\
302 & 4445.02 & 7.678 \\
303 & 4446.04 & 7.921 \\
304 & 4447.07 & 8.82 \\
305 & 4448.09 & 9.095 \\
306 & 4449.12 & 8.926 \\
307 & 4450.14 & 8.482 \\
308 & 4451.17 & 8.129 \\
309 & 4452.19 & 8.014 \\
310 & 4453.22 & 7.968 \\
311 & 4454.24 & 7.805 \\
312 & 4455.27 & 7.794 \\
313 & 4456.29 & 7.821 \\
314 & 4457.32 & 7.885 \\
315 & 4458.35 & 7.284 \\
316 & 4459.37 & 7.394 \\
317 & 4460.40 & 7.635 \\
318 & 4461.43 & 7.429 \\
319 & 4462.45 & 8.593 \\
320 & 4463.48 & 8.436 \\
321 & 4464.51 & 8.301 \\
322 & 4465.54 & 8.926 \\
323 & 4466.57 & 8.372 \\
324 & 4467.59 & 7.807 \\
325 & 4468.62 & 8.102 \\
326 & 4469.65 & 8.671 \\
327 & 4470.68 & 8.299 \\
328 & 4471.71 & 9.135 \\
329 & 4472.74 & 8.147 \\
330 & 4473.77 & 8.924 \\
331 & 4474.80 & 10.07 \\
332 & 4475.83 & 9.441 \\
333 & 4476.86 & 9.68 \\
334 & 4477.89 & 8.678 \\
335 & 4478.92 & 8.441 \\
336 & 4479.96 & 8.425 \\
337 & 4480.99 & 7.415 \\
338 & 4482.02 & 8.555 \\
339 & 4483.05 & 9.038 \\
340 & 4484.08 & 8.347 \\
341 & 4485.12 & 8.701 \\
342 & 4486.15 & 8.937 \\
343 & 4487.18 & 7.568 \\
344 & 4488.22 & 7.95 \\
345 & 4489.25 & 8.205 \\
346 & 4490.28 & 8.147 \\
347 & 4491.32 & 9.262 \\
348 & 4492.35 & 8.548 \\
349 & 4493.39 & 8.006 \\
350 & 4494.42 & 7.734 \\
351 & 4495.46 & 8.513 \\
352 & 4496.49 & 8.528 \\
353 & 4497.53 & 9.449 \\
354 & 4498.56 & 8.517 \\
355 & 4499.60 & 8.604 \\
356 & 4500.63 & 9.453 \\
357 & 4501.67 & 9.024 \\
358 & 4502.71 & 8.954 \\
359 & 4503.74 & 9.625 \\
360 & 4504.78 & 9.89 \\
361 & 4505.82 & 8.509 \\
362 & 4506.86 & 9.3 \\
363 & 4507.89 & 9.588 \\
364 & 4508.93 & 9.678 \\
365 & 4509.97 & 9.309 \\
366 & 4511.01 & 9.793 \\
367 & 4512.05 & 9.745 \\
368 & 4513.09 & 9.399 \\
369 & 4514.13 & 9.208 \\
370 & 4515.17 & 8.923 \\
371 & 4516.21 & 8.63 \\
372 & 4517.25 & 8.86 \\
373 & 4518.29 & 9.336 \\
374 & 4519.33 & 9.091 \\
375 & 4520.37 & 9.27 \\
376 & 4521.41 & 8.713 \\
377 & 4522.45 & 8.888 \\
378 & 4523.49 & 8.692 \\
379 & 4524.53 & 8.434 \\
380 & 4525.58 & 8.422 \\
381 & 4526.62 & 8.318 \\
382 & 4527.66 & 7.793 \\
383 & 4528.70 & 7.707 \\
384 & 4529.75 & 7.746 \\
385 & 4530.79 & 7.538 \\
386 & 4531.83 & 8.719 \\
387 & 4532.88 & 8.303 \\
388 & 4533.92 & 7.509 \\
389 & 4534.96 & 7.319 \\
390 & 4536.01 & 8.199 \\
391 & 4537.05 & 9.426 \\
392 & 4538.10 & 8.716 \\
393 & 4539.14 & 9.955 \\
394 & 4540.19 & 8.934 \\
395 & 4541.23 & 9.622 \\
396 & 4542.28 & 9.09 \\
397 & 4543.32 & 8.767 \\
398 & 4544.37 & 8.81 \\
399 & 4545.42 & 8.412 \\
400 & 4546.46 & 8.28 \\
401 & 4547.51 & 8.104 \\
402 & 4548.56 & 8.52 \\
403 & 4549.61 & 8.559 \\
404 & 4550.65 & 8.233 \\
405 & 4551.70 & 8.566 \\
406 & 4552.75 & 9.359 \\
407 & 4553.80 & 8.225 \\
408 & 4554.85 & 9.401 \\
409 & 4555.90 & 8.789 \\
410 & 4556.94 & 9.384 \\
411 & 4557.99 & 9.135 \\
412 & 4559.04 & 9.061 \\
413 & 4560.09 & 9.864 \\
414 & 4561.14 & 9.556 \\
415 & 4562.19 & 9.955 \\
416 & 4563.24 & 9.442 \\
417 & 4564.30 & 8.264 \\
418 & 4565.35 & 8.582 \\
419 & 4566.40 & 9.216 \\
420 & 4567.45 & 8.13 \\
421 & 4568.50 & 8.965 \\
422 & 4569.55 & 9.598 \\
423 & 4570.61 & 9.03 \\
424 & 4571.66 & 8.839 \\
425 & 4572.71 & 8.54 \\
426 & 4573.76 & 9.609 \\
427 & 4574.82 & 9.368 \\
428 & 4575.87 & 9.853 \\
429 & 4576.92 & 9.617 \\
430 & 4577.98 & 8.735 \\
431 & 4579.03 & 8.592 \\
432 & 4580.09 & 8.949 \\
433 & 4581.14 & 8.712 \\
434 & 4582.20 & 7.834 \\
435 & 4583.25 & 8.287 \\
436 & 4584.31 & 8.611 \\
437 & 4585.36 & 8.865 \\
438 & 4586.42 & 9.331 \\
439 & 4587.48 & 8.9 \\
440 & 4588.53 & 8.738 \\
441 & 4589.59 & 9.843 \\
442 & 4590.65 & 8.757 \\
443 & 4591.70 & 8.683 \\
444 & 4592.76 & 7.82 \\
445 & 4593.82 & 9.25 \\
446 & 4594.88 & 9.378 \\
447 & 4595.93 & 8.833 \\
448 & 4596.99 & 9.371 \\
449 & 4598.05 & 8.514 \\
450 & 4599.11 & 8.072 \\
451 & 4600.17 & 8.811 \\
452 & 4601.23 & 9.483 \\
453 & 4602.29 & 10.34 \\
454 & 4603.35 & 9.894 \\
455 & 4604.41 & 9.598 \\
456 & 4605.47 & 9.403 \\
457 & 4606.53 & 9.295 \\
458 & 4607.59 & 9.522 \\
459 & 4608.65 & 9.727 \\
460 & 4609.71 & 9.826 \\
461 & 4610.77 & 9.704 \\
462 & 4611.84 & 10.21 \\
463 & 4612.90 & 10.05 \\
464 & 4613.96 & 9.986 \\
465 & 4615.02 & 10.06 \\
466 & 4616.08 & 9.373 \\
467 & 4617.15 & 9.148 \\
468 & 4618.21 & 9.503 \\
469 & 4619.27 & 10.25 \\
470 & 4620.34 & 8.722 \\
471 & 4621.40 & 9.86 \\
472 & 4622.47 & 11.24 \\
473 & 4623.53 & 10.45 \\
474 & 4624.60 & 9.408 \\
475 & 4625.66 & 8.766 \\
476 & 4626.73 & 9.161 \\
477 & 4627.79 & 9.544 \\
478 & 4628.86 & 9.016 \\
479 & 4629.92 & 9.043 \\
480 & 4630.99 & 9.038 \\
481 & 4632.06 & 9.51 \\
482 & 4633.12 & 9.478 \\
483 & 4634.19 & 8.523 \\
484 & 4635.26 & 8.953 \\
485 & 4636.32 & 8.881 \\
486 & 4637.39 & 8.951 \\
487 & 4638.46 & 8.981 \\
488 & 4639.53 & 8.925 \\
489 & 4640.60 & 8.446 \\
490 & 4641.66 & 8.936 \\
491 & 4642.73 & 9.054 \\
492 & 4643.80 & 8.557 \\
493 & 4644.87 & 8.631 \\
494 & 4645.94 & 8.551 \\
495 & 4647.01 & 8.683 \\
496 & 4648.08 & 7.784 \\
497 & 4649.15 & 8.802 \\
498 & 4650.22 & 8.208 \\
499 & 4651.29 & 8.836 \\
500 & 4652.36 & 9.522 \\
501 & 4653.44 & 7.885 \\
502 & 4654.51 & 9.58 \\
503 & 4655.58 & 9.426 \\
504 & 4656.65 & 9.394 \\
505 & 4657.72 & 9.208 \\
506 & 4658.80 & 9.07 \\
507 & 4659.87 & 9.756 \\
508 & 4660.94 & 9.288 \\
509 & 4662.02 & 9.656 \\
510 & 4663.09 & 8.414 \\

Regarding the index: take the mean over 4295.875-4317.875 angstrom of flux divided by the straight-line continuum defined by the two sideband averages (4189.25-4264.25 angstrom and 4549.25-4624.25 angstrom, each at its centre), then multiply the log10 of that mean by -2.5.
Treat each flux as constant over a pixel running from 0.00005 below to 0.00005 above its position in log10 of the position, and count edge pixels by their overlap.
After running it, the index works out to 0.231 mag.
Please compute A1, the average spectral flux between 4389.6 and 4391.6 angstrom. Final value 7.13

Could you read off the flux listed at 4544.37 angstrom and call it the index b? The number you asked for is 8.81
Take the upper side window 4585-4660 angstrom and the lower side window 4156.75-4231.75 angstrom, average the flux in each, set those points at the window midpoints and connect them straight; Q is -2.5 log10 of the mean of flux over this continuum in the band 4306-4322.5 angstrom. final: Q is 0.09 mag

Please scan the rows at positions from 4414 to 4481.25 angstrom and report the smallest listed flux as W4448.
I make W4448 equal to 6.807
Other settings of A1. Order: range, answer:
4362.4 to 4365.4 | 8.99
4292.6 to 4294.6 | 6.13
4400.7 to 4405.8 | 6.34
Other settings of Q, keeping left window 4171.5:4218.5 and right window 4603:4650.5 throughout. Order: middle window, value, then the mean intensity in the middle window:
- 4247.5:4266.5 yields 0.05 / 6.34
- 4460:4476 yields -0.05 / 8.51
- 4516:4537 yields 0.02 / 8.4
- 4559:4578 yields -0.04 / 9.18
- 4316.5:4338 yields -0.02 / 7.24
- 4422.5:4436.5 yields 0.02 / 7.74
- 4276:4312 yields 0.18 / 5.82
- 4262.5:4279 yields 0.06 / 6.39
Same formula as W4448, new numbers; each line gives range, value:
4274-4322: 4.629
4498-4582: 7.319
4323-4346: 5.556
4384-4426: 6.026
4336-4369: 6.257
